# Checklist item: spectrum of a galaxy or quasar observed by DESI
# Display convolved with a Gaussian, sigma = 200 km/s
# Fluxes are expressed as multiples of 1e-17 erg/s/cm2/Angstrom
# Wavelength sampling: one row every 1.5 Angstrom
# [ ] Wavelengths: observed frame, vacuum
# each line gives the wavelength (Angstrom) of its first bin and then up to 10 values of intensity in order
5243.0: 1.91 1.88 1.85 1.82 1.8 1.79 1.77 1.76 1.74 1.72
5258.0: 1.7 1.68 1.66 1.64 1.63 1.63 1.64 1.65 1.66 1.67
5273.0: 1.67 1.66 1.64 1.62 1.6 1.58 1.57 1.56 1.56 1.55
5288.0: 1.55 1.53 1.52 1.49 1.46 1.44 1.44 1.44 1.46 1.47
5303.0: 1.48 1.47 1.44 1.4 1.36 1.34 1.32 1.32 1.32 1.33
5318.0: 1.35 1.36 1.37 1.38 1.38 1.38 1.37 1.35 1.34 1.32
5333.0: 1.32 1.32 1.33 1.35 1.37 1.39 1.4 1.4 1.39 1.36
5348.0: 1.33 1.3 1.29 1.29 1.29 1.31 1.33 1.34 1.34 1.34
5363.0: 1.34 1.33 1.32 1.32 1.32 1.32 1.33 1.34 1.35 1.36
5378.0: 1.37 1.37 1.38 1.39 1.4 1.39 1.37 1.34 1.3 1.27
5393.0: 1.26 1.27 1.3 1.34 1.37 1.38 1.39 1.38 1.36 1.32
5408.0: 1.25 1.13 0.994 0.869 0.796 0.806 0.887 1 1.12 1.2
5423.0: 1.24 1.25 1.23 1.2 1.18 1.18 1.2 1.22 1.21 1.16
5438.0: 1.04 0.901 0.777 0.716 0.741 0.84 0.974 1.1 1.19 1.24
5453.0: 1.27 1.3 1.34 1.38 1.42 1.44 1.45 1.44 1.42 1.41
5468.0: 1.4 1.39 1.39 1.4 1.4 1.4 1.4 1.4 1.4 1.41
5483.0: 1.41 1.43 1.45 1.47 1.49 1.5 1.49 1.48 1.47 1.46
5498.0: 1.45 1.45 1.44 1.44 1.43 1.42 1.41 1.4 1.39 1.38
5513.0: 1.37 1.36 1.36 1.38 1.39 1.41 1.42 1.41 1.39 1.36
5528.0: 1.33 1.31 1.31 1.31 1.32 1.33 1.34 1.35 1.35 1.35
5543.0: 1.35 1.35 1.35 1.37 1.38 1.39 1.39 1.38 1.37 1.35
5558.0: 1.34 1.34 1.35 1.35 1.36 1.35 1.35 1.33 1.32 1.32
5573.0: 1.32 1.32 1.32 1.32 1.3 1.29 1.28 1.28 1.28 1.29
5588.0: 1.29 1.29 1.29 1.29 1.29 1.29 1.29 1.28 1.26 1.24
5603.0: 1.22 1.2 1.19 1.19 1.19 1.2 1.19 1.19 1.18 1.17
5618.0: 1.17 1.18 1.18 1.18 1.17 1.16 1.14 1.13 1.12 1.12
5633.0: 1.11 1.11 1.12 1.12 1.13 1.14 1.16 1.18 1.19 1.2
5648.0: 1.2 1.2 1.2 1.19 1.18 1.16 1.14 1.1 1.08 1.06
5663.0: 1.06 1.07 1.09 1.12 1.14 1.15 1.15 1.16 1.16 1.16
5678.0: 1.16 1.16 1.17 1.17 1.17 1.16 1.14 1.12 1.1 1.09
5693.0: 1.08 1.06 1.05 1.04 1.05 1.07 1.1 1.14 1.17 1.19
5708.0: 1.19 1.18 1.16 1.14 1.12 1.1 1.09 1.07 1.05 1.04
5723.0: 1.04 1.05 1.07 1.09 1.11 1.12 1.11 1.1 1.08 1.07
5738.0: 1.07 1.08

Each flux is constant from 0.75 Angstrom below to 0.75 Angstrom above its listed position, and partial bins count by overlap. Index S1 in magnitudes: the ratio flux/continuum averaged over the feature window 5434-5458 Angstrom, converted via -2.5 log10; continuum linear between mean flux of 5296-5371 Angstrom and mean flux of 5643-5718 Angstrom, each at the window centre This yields 0.20 mag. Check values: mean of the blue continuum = 1.36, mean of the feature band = 1.07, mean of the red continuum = 1.13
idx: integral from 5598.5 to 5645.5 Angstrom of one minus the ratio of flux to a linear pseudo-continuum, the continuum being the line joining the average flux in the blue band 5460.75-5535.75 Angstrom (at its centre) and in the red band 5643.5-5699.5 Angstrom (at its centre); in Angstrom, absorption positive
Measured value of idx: 1.60 Angstrom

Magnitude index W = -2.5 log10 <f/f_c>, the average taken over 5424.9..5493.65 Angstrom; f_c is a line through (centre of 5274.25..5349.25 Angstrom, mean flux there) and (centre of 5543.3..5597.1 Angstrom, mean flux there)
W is 0.08 mag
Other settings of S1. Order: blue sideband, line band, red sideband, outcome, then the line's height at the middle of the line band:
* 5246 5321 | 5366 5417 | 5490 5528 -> 0.17 mag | 1.49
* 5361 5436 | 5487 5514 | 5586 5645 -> -0.18 mag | 1.22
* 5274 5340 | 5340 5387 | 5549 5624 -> 0.05 mag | 1.4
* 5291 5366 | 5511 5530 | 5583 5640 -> -0.10 mag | 1.26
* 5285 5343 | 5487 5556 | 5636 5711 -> -0.12 mag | 1.25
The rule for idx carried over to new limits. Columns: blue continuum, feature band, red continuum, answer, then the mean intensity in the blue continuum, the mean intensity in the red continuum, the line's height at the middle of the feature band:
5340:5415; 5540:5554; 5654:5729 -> -1.9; 1.31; 1.11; 1.2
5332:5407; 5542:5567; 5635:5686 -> -2.9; 1.34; 1.15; 1.22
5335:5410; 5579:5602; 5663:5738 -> -1.8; 1.34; 1.11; 1.19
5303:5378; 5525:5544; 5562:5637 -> -1.0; 1.35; 1.24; 1.27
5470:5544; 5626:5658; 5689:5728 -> 1.1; 1.4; 1.1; 1.2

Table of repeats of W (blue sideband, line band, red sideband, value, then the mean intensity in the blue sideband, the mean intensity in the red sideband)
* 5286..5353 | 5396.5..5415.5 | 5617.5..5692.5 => 0.11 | 1.39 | 1.14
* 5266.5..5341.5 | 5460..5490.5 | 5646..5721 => -0.09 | 1.46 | 1.13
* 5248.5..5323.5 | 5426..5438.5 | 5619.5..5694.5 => 0.17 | 1.54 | 1.14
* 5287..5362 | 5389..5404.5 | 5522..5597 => 0.03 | 1.38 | 1.33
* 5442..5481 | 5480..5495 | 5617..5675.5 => -0.15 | 1.28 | 1.14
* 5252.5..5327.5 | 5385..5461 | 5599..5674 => 0.18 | 1.52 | 1.16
